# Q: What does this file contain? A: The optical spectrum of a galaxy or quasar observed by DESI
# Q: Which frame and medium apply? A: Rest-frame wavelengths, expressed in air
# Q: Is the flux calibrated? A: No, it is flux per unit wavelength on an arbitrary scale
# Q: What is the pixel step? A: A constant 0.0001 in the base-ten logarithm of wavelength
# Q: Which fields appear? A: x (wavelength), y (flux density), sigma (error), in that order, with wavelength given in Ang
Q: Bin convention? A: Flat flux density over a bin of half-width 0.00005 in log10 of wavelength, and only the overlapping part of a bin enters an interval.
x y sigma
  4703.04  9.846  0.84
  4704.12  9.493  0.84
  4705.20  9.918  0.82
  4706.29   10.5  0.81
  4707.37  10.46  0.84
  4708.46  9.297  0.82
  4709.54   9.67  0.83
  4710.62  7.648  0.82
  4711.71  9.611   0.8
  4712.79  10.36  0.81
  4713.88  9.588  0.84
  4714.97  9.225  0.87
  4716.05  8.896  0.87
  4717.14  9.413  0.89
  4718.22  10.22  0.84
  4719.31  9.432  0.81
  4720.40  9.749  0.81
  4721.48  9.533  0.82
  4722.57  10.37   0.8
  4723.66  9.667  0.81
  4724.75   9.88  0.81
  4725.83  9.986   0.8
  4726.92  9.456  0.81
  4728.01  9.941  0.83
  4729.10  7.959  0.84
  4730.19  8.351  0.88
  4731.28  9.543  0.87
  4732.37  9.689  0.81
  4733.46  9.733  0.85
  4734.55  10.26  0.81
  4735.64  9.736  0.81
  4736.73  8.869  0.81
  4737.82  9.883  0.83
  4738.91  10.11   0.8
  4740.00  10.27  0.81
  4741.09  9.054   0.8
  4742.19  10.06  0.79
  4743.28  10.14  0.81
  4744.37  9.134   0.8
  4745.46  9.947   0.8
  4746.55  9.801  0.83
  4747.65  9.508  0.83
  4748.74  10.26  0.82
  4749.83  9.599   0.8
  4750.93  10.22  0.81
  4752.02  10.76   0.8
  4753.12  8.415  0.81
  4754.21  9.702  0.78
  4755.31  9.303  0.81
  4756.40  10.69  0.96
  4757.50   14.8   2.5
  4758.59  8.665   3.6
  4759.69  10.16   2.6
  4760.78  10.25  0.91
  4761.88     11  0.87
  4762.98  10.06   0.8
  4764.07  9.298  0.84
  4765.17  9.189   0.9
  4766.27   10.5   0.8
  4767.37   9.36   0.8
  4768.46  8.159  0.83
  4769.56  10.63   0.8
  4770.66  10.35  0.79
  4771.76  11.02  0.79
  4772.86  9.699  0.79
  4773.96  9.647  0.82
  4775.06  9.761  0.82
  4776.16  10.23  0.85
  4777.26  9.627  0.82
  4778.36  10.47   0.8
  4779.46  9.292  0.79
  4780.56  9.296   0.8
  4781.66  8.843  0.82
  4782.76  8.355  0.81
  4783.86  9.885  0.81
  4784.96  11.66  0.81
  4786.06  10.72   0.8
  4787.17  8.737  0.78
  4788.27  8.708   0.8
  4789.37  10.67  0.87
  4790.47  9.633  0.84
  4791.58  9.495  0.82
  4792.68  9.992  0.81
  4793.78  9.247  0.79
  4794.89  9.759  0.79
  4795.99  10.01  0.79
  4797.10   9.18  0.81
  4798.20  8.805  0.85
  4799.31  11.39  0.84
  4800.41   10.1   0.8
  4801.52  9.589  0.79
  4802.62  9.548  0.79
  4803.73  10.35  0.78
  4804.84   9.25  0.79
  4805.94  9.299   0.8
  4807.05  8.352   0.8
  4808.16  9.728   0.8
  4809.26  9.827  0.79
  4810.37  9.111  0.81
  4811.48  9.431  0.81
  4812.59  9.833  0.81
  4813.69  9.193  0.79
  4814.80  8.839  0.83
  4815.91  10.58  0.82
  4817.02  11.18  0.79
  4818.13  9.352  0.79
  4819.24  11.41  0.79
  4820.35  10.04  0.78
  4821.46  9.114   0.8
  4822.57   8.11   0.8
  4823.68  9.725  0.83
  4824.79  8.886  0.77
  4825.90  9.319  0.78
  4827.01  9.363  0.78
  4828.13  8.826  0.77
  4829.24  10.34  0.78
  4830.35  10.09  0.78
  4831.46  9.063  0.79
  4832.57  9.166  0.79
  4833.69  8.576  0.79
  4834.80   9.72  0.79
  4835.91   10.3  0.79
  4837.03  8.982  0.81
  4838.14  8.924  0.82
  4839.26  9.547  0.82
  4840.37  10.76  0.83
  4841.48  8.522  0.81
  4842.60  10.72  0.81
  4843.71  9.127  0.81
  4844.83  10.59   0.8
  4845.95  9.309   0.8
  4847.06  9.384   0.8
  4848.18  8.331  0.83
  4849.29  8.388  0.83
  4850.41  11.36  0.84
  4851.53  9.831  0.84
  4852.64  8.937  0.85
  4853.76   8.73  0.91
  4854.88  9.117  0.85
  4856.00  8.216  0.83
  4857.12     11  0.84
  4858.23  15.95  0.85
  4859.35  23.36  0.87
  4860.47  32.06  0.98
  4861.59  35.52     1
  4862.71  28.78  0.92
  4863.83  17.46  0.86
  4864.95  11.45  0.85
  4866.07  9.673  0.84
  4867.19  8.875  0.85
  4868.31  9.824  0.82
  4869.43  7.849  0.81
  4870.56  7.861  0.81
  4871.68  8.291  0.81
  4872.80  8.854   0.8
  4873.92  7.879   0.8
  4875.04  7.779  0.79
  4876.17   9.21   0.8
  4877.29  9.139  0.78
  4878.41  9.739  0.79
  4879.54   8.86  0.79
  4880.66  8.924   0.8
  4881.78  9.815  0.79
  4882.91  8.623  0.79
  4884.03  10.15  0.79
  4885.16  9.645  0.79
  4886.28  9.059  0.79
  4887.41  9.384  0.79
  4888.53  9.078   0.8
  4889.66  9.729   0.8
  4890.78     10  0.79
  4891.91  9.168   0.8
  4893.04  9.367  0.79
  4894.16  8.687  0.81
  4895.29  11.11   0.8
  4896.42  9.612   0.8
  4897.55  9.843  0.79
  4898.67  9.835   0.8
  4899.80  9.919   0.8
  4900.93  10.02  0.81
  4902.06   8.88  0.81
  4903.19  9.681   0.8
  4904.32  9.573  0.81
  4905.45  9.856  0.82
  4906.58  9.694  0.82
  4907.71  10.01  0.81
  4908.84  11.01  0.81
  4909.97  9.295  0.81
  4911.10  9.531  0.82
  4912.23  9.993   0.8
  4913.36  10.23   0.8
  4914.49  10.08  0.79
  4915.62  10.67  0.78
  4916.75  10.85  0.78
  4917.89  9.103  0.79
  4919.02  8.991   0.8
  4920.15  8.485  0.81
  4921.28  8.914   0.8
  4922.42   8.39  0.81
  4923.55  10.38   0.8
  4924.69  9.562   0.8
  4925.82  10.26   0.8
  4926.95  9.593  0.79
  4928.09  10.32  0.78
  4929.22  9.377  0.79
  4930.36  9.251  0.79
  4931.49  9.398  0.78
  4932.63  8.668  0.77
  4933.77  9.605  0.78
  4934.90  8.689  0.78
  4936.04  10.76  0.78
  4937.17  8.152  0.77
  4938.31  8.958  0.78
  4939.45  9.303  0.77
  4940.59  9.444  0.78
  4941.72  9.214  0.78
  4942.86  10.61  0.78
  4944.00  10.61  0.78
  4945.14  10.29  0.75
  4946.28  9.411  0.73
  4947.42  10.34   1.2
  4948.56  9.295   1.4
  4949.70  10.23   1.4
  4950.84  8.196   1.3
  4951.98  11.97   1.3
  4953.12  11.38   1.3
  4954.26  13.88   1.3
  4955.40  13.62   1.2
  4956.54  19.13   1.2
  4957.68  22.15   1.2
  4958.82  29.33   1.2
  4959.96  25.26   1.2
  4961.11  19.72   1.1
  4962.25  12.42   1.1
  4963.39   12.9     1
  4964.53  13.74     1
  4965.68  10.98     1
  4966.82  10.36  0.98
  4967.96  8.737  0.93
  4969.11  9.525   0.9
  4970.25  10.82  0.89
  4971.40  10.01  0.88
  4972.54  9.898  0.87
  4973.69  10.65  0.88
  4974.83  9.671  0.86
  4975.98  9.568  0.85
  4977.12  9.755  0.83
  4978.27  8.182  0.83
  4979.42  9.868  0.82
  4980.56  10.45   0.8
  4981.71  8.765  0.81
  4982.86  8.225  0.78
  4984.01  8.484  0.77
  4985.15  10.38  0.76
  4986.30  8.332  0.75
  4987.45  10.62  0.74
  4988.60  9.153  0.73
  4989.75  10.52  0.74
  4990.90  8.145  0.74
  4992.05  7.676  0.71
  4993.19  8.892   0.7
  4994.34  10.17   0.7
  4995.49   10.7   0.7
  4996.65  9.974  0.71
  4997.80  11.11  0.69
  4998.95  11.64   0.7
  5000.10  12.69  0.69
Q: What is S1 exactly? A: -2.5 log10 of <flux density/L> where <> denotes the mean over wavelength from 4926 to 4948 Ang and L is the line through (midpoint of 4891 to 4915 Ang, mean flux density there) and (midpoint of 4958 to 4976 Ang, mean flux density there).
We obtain 0.22 mag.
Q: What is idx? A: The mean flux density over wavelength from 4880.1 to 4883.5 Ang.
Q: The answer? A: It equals 9.14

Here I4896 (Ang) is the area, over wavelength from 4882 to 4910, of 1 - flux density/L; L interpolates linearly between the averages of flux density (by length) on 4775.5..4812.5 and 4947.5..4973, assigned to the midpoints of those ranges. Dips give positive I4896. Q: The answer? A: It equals 5.8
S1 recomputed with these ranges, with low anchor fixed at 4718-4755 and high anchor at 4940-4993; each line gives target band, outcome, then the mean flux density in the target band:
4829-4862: -0.110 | 11.7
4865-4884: 0.206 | 8.93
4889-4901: 0.129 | 9.74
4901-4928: 0.147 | 9.71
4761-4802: 0.027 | 9.8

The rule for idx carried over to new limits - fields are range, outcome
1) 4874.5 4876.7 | 8.46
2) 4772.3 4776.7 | 9.83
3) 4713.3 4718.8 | 9.47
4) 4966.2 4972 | 9.91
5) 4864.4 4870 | 9.52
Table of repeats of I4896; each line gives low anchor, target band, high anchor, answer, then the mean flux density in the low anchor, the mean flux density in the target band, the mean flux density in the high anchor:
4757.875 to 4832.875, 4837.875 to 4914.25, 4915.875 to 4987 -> -3.7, 9.7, 10.9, 11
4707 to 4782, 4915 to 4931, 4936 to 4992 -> 2.2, 9.76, 9.58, 11.4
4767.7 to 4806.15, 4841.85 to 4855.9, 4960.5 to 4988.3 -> 0.8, 9.76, 9.43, 10.5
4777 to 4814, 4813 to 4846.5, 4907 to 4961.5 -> 1.5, 9.63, 9.59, 11.3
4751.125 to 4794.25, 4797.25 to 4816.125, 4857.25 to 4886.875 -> 2.3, 9.91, 9.58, 12.8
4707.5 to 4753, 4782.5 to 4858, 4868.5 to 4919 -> -0.7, 9.63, 9.62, 9.45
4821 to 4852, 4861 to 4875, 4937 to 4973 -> -4.3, 9.44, 13.3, 12.6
